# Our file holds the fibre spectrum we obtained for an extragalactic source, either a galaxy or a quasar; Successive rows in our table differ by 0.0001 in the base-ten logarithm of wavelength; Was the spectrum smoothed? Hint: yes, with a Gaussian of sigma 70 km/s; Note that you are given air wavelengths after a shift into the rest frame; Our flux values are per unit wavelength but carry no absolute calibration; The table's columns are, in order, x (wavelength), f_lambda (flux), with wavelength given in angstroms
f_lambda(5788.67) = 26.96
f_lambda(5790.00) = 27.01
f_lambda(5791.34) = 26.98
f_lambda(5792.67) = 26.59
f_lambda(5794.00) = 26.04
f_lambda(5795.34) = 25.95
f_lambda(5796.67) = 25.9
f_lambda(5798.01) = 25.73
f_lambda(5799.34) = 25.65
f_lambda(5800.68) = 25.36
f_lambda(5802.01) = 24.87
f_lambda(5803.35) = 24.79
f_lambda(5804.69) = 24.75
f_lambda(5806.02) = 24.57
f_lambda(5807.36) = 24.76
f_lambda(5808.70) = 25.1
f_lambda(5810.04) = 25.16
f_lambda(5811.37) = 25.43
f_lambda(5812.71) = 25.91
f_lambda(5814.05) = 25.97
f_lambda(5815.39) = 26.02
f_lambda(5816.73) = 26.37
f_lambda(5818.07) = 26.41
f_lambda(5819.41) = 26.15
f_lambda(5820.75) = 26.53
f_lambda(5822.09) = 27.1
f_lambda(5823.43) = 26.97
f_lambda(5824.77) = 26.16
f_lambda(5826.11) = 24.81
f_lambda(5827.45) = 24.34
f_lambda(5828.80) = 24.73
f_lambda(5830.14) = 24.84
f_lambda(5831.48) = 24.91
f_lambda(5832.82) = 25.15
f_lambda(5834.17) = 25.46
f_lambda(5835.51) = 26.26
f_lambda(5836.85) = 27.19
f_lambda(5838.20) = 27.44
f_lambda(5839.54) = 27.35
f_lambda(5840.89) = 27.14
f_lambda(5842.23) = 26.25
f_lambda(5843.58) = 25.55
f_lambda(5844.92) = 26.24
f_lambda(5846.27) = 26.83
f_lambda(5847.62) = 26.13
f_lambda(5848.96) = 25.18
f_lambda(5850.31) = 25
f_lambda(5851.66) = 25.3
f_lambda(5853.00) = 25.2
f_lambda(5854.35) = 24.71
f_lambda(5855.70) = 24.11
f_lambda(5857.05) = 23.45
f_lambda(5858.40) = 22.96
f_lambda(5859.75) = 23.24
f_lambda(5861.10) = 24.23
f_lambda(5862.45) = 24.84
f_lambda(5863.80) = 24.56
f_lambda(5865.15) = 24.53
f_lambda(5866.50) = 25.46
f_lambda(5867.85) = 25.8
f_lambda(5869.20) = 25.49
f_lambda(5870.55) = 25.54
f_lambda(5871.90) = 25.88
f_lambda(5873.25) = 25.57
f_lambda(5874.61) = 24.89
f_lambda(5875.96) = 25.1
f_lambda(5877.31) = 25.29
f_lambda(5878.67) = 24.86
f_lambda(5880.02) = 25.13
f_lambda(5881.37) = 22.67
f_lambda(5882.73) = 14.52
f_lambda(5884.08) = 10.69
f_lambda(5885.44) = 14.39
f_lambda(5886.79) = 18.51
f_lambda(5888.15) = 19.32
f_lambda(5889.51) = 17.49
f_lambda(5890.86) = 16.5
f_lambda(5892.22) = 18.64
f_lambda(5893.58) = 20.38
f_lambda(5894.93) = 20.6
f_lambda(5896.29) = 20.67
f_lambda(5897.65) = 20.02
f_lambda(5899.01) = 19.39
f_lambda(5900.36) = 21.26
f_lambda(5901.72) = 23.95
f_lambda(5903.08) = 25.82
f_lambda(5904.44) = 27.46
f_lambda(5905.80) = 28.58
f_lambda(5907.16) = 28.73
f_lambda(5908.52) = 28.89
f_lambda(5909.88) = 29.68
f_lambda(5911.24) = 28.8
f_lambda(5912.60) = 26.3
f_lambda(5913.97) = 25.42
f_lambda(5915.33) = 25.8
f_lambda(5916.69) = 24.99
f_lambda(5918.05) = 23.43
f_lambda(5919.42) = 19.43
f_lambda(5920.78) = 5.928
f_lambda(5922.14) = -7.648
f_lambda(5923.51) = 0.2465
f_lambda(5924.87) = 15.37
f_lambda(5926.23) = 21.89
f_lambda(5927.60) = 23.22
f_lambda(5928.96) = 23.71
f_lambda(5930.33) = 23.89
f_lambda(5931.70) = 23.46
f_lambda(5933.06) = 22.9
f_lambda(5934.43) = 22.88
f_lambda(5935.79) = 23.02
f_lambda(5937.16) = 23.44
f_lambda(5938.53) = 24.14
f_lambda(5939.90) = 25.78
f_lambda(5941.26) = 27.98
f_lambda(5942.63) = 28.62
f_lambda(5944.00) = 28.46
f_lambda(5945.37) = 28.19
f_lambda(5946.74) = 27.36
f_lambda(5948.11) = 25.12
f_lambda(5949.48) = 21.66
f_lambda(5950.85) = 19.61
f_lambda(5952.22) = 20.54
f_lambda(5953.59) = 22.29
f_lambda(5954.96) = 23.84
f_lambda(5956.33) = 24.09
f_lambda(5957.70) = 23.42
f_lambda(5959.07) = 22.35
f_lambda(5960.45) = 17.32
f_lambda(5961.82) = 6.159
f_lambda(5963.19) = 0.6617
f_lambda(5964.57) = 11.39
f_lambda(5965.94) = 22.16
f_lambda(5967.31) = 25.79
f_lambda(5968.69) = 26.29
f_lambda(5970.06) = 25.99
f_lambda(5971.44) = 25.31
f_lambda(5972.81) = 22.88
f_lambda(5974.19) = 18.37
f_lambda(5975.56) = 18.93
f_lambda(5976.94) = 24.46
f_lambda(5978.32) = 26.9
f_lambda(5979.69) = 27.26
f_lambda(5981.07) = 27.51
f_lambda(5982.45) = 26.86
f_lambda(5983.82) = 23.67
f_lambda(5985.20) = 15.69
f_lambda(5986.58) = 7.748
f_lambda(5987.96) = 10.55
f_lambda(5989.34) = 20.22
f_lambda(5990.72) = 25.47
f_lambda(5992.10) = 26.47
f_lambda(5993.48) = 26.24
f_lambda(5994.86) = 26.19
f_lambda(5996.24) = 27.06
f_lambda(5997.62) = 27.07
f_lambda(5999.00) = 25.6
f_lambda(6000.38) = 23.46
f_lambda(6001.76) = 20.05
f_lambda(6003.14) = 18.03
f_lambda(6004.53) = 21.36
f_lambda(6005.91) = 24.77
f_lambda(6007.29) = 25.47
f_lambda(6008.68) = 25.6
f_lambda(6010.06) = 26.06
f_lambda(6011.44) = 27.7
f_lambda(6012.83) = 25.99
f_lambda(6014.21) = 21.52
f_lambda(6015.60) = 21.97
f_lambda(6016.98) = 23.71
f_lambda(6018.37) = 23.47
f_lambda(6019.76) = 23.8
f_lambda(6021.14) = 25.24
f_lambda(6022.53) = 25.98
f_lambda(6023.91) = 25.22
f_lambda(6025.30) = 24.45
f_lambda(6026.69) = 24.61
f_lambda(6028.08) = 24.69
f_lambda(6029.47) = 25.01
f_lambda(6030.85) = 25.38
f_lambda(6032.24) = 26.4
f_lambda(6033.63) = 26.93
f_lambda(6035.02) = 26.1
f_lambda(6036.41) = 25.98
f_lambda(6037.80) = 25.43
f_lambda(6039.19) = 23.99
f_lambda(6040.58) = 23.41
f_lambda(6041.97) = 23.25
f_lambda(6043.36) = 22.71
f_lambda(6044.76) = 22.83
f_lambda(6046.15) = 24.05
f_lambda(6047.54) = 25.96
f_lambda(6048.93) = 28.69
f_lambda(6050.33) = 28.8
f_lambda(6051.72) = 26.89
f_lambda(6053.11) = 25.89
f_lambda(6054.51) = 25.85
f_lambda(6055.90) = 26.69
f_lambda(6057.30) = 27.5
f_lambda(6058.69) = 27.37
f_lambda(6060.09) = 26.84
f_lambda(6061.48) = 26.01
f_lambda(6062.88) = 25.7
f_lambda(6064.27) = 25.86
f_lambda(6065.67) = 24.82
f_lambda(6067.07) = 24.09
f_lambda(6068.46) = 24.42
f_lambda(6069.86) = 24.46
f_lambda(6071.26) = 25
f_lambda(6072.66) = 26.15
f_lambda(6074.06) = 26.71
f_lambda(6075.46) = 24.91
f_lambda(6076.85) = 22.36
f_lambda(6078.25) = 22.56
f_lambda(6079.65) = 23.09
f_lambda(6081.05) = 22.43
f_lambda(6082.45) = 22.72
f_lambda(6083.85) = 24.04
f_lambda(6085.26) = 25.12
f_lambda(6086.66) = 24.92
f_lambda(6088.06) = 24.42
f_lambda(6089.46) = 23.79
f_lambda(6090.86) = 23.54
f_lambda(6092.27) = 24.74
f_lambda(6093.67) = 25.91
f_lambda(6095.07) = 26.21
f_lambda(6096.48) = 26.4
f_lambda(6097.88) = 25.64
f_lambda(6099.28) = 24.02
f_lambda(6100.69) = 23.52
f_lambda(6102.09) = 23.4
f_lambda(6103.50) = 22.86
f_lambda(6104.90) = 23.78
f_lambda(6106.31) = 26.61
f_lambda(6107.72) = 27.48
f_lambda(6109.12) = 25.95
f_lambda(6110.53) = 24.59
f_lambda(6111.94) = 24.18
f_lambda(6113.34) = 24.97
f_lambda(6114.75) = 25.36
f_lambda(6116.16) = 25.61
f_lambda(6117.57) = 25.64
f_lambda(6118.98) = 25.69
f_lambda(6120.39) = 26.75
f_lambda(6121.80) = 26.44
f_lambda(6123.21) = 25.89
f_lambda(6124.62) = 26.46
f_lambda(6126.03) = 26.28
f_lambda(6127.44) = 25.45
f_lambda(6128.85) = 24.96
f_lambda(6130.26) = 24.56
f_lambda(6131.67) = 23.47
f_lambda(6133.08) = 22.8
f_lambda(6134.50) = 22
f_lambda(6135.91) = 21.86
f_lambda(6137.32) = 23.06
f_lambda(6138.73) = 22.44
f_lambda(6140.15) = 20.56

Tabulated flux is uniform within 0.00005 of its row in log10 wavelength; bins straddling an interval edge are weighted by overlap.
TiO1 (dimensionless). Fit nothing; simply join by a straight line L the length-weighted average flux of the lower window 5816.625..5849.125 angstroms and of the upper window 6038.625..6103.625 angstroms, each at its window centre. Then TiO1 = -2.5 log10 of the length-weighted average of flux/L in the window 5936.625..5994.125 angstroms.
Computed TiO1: 0.15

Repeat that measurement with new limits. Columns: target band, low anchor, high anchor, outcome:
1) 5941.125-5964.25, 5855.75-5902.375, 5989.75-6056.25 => 0.104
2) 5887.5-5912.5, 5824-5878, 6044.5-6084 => 0.095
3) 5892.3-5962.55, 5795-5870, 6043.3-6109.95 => 0.148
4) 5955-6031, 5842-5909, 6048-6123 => 0.086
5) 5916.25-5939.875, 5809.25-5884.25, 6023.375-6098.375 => 0.324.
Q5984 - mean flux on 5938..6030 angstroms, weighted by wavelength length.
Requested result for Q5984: 22.9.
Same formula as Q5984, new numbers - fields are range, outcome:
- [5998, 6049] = 24.4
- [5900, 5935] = 21.7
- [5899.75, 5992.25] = 21.9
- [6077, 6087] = 23.4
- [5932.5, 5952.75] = 24.7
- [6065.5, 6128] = 24.9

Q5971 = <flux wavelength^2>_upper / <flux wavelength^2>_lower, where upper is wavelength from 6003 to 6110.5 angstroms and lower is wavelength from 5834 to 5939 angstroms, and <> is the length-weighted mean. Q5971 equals 1.2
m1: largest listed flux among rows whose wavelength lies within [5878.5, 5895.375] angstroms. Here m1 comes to 25.13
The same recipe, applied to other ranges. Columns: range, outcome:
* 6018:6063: 28.8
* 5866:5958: 29.68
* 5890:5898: 20.67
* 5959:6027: 27.7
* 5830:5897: 27.44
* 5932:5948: 28.62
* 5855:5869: 25.8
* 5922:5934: 23.89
